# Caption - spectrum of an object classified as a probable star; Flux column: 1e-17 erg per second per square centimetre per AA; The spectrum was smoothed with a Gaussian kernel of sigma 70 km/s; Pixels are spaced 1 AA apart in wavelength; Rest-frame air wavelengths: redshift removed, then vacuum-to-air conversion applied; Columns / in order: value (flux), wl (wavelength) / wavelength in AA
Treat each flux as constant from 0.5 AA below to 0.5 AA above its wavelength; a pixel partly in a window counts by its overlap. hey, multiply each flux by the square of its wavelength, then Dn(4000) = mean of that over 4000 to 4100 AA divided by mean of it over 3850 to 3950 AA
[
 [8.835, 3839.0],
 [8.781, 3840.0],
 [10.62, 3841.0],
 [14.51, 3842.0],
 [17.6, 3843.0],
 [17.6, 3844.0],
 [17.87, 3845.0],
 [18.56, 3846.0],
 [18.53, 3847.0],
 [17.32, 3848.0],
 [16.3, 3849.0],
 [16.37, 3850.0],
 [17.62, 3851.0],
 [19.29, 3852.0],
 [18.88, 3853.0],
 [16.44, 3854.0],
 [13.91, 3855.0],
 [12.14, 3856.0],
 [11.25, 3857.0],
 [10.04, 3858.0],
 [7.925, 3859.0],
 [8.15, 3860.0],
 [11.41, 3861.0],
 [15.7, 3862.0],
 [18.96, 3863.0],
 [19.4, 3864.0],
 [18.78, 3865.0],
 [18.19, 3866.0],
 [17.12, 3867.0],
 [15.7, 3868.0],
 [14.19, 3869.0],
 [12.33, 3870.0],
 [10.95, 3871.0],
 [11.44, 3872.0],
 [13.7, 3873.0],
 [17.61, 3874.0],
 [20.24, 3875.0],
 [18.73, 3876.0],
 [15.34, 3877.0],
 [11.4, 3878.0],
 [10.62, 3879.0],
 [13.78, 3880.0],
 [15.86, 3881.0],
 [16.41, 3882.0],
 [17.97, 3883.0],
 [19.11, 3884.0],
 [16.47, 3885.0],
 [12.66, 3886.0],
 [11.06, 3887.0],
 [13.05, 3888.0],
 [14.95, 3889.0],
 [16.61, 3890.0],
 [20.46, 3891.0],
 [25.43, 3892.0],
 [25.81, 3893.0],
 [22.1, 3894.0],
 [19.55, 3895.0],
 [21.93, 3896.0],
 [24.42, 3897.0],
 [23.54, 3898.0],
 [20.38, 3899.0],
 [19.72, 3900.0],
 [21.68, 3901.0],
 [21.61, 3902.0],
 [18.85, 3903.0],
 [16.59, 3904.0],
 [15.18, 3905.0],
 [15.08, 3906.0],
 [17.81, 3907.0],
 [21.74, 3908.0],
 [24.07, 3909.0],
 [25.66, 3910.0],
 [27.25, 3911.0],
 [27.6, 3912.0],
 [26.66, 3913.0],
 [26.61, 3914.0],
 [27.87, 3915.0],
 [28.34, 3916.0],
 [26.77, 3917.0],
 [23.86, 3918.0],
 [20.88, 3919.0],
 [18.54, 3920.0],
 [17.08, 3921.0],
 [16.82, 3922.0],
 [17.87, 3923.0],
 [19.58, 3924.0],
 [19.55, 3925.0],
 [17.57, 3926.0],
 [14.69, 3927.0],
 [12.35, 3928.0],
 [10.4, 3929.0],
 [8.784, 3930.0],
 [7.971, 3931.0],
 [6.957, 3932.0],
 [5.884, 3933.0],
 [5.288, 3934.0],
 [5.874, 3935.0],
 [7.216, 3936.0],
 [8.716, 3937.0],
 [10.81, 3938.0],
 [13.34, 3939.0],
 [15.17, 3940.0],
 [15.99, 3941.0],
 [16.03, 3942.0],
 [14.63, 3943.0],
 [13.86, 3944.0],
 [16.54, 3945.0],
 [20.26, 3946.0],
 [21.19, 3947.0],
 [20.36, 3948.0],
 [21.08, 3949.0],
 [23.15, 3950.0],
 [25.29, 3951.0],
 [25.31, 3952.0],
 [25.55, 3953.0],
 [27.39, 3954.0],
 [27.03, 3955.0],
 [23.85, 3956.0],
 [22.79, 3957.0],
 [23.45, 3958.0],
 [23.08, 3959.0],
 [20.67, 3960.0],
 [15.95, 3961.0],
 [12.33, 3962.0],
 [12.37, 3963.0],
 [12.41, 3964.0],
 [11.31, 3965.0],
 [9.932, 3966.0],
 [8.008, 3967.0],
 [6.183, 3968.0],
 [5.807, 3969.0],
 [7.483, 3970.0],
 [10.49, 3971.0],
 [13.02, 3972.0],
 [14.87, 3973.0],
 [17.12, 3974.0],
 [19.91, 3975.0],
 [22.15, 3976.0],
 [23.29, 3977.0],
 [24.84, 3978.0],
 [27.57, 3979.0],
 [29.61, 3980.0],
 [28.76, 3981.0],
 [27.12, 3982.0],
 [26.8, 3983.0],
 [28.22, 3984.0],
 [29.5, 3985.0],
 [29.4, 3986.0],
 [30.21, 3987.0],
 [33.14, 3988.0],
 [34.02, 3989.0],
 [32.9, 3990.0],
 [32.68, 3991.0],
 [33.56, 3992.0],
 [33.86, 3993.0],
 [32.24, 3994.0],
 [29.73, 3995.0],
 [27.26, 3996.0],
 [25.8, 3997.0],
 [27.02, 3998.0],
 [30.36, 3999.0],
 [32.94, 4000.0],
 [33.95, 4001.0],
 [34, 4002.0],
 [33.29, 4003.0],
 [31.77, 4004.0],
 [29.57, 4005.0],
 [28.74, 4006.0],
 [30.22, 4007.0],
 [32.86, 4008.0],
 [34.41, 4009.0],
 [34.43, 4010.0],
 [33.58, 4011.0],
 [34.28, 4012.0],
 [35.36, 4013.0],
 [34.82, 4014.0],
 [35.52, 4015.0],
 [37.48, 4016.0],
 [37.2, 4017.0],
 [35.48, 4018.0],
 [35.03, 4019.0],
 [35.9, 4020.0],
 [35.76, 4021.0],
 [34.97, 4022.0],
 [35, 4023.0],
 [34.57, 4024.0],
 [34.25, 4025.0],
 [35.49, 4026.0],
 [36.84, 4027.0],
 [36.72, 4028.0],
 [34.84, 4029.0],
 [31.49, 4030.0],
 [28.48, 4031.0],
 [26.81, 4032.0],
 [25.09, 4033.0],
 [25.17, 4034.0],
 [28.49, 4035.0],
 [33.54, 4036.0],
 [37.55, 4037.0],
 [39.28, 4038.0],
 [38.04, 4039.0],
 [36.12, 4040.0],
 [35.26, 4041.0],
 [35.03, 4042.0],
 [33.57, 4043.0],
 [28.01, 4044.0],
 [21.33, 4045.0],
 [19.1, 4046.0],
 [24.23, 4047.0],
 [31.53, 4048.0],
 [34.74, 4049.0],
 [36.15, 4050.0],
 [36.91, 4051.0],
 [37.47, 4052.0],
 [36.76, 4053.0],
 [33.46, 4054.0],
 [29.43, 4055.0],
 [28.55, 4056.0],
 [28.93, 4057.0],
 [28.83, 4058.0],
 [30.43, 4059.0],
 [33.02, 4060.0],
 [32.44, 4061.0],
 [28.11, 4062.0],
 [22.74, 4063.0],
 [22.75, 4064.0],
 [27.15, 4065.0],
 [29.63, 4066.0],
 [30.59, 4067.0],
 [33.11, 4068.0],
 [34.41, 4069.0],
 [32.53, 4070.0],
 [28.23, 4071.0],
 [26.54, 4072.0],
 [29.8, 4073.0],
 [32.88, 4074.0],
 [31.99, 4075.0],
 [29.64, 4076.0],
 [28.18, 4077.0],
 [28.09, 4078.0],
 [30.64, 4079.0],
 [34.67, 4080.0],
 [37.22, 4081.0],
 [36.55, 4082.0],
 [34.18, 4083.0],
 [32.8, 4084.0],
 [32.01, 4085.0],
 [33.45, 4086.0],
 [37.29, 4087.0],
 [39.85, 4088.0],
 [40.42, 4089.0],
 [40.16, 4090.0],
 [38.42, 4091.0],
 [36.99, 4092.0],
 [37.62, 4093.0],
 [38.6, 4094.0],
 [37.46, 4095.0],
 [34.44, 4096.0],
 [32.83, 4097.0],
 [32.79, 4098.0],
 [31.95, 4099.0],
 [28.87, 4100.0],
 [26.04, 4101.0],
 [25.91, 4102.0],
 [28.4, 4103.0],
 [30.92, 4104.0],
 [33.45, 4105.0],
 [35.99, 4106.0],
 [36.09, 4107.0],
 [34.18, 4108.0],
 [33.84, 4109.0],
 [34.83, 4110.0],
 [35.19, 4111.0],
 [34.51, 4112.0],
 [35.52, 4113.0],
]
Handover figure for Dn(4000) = 2.1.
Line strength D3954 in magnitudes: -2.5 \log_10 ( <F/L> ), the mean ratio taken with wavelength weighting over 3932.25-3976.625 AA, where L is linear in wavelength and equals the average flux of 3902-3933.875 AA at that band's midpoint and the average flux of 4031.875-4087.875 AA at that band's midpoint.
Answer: 0.35 mag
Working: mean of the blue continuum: 18.7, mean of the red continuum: 31.3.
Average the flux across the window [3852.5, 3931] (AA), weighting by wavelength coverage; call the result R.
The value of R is 17.7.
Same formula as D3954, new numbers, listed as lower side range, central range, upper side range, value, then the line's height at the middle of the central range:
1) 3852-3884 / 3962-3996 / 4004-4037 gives 0.27 mag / 28.2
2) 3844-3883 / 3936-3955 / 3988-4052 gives 0.31 mag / 24.4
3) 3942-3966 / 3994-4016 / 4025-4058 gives -0.19 mag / 26.9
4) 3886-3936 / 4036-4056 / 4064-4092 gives -0.09 mag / 30.1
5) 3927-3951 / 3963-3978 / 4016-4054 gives 0.44 mag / 19.9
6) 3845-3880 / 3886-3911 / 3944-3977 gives -0.23 mag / 16.1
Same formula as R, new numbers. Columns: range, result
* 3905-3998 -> 20.1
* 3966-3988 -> 20.5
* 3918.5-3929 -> 17.2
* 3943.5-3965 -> 20.4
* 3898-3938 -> 17.8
